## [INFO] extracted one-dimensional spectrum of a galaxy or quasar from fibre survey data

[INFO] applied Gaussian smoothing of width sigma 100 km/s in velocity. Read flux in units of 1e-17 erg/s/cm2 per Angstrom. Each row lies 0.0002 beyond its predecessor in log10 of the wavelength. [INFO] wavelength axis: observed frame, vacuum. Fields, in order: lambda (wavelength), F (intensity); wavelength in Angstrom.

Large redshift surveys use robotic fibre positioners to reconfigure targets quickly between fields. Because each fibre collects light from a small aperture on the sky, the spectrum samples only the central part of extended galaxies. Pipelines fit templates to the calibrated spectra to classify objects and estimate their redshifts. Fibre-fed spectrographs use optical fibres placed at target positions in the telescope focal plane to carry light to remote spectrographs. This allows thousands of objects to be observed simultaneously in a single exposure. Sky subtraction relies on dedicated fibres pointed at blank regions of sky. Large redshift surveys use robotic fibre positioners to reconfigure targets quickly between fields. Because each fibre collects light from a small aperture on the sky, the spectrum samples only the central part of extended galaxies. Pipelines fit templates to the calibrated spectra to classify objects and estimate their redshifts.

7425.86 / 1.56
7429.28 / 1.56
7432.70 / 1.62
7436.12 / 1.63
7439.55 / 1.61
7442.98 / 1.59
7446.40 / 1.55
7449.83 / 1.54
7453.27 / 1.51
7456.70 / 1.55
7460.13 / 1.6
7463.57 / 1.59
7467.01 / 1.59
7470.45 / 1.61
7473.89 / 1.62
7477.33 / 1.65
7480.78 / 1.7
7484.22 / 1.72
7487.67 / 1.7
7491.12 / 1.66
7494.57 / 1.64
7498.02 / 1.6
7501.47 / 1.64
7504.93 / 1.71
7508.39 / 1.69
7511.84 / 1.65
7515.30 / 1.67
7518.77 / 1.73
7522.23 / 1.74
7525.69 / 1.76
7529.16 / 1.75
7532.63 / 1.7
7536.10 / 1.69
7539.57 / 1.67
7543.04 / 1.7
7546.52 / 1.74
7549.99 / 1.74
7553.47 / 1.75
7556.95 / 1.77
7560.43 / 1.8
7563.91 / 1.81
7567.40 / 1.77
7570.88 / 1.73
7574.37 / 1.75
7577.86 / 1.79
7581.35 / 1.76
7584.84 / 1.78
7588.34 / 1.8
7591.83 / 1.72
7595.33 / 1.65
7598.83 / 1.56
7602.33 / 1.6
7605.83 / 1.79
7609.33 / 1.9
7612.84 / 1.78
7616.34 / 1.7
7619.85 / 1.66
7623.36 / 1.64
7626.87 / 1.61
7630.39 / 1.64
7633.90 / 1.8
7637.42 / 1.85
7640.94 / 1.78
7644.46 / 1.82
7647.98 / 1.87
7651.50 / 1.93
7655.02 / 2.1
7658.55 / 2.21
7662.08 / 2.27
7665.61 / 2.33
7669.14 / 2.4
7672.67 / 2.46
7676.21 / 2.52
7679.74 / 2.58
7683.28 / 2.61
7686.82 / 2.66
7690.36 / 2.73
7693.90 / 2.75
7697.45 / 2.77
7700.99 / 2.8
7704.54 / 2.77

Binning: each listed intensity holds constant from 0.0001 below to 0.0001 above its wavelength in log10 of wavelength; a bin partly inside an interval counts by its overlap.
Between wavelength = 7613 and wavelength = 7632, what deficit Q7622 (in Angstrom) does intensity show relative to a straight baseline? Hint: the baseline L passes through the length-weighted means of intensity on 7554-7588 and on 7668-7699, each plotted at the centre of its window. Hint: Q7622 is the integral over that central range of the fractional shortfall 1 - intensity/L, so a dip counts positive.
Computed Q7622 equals 4.4 Angstrom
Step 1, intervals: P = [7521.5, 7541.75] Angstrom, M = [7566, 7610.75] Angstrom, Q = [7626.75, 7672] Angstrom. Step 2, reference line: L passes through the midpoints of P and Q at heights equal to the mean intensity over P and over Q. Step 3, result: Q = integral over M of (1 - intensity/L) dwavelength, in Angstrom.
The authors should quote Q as 2.7 Angstrom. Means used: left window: 1.72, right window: 2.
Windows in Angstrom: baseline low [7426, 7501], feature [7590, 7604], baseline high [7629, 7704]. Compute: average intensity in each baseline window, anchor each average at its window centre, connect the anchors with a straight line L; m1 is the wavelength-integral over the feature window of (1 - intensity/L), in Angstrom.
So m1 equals 2.9 Angstrom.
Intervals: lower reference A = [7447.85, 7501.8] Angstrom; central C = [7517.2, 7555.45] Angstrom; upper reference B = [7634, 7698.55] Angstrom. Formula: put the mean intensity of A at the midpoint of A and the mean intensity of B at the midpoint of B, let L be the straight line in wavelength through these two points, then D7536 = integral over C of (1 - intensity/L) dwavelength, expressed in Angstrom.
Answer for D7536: 2.3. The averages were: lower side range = 1.62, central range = 1.72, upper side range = 2.3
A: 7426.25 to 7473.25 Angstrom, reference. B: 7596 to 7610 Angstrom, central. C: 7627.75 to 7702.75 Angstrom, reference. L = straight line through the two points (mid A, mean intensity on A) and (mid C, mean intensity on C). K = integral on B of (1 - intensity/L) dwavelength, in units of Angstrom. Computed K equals 2.6 Angstrom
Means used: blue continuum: 1.58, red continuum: 2.27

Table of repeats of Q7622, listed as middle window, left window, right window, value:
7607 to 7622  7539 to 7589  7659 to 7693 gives 2.39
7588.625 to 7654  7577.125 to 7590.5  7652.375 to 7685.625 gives 9.46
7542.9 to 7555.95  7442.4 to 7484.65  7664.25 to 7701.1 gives 1.64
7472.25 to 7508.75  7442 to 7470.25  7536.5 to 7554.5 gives -0.92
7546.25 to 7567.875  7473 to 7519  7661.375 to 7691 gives 2.02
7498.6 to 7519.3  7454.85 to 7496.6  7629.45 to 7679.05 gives 0.55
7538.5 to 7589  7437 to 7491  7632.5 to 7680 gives 3.23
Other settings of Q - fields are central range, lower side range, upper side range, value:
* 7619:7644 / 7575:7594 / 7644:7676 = 3.8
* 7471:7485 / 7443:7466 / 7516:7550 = -0.5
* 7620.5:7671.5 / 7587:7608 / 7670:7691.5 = 6.2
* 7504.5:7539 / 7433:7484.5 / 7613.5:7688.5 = 0.9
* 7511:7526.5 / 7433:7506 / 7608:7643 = -0.5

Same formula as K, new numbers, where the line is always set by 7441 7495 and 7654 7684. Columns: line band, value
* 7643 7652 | 1.71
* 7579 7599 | 3.38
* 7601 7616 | 2.70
